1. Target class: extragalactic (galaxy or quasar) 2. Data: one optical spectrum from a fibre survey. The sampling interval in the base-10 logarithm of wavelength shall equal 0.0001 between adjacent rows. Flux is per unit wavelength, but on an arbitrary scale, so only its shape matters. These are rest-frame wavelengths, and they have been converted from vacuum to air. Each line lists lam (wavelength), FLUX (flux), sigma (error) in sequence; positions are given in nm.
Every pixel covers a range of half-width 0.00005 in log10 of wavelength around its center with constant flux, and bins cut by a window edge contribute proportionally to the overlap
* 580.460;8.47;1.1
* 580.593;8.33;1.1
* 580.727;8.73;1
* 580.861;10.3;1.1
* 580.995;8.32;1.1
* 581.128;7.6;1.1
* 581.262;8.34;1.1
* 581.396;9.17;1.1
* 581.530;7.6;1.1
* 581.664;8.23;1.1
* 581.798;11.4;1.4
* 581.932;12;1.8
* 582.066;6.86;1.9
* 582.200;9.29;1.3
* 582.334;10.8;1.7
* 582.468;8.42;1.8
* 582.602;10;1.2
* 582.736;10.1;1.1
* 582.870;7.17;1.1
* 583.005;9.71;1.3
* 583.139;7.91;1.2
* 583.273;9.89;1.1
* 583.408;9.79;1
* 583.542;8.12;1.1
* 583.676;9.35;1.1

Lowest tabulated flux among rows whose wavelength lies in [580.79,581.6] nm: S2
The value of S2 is 7.6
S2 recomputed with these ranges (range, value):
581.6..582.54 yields 6.86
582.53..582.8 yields 10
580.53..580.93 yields 8.33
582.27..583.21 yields 7.17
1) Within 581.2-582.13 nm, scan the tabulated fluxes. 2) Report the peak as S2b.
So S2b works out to 12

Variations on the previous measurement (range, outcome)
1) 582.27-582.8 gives 10.8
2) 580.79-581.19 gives 10.3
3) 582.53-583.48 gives 10.1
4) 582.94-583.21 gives 9.71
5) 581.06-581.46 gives 9.17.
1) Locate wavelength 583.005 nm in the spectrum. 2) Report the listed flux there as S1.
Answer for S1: 9.71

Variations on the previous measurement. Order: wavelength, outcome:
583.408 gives 9.79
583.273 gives 9.89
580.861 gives 10.3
